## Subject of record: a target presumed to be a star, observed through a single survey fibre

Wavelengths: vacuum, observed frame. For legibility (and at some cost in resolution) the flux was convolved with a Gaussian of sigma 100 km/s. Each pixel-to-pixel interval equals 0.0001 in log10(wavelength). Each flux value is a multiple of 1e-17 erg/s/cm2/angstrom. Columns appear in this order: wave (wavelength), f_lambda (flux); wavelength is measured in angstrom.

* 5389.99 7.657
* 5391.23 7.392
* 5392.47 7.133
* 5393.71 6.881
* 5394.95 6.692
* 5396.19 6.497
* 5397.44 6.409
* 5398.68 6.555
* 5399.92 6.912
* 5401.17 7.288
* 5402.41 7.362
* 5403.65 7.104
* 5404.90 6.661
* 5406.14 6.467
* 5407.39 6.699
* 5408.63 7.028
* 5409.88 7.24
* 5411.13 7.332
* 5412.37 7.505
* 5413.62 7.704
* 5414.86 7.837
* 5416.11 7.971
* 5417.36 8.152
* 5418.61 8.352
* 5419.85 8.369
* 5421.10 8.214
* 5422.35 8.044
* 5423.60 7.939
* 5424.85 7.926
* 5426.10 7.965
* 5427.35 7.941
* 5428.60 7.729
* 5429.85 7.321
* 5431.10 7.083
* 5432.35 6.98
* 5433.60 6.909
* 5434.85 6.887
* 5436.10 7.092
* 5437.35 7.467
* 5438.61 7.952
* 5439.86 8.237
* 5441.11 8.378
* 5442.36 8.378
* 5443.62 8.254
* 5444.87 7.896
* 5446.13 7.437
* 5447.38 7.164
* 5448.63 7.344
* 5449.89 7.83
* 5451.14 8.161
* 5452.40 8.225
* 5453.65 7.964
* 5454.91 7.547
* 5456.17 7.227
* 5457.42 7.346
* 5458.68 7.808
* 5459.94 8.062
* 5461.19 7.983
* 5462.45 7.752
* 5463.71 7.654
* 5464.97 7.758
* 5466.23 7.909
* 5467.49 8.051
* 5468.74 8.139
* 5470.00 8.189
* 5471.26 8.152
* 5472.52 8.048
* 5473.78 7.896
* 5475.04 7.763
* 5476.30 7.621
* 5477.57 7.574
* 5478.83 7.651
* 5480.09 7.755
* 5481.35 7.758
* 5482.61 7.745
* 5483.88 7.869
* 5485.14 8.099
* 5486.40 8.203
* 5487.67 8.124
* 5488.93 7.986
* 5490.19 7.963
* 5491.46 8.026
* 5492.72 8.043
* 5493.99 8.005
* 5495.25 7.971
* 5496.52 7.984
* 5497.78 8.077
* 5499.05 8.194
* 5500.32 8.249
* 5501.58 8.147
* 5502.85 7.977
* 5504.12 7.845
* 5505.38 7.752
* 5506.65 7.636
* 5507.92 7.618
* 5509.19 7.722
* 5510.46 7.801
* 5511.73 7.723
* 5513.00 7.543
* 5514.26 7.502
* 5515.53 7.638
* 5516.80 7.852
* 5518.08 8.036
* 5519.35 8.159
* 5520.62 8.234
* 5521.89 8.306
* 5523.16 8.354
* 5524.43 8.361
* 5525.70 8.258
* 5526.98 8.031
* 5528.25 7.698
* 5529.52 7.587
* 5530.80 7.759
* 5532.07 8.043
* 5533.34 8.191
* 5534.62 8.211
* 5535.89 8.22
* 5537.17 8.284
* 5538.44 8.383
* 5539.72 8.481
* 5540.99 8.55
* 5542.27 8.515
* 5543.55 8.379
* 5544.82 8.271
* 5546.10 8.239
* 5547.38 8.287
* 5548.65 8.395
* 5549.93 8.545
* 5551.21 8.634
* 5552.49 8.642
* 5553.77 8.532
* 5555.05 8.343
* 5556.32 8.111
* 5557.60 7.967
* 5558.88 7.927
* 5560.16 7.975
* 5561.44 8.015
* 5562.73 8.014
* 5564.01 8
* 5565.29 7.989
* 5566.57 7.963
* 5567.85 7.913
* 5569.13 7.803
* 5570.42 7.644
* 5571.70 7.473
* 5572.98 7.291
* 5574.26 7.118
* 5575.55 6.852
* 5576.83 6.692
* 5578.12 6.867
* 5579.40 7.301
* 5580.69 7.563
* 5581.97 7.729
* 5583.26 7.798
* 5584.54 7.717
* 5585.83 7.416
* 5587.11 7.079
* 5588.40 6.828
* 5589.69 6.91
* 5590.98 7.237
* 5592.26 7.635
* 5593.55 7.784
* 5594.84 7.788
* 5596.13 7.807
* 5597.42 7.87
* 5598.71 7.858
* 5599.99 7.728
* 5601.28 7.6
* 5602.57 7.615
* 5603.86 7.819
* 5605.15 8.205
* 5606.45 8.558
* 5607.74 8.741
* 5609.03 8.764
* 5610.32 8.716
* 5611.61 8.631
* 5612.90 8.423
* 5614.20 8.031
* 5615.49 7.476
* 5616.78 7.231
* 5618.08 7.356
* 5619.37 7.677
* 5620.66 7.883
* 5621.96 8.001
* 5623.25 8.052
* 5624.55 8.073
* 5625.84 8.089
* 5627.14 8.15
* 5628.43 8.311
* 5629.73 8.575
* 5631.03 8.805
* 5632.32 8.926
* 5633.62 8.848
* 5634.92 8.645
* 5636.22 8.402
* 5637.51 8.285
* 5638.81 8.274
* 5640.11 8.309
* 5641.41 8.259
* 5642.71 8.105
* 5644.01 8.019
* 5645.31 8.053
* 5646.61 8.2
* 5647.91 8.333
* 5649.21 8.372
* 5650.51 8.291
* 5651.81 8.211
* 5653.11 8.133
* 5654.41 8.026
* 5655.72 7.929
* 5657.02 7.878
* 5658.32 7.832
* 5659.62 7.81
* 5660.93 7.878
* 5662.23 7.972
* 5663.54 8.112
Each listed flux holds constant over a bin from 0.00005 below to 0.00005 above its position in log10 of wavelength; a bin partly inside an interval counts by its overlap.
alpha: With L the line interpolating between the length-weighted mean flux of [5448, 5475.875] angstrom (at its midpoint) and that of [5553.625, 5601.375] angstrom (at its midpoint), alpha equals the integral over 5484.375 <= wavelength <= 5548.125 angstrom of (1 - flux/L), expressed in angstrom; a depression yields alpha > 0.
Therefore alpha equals -2.5 angstrom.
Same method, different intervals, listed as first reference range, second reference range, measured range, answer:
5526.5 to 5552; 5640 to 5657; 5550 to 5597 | 3.0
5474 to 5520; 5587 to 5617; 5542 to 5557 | -1.0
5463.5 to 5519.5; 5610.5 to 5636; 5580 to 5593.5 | 1.2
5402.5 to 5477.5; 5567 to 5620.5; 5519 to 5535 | -0.8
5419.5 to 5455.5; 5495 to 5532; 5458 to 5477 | -0.2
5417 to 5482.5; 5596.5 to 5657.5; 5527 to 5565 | -1.0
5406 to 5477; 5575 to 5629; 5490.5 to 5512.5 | -0.5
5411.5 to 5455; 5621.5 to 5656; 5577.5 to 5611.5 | 1.8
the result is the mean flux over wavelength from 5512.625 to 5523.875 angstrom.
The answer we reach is 7.98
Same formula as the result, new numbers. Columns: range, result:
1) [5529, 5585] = 7.96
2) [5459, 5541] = 7.97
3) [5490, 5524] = 7.94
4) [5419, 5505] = 7.84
